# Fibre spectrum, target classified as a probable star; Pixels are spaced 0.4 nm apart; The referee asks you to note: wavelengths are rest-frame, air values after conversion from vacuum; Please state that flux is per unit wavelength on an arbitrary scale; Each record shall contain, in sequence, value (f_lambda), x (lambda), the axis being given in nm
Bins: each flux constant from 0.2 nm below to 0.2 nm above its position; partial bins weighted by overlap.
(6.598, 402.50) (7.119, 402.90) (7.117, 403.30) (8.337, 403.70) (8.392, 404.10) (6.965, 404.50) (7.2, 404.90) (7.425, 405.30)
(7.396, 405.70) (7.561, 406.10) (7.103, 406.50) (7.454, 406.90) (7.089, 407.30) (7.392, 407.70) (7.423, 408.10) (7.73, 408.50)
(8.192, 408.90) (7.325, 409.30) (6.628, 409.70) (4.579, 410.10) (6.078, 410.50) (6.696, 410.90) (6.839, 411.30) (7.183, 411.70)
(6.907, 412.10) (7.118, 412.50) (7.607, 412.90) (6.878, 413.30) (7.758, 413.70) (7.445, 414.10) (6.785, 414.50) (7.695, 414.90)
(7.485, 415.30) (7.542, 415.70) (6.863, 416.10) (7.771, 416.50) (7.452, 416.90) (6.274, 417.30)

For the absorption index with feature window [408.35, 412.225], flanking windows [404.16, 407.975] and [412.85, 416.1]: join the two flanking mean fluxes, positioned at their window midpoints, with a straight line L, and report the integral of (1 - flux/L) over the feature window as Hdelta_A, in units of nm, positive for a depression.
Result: 0.29 nm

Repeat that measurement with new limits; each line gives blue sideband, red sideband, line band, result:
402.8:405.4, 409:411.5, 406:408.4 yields -0.128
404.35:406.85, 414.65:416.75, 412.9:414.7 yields 0.040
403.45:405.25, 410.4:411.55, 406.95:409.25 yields -0.155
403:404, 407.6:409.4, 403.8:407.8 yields 0.140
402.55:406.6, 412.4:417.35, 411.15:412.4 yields 0.061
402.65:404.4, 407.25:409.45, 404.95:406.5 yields 0.046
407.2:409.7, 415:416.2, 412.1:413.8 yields 0.032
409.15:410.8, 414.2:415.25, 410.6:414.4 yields -0.204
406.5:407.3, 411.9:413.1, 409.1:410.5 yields 0.209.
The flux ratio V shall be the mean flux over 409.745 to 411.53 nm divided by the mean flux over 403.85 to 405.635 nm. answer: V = 0.81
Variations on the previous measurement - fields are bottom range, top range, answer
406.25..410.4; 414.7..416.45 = 1.05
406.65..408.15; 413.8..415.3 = 1.01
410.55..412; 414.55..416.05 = 1.09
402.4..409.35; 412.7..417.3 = 0.99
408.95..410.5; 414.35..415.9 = 1.16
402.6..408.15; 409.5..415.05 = 0.93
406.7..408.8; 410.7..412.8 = 0.94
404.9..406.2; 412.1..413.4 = 0.97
